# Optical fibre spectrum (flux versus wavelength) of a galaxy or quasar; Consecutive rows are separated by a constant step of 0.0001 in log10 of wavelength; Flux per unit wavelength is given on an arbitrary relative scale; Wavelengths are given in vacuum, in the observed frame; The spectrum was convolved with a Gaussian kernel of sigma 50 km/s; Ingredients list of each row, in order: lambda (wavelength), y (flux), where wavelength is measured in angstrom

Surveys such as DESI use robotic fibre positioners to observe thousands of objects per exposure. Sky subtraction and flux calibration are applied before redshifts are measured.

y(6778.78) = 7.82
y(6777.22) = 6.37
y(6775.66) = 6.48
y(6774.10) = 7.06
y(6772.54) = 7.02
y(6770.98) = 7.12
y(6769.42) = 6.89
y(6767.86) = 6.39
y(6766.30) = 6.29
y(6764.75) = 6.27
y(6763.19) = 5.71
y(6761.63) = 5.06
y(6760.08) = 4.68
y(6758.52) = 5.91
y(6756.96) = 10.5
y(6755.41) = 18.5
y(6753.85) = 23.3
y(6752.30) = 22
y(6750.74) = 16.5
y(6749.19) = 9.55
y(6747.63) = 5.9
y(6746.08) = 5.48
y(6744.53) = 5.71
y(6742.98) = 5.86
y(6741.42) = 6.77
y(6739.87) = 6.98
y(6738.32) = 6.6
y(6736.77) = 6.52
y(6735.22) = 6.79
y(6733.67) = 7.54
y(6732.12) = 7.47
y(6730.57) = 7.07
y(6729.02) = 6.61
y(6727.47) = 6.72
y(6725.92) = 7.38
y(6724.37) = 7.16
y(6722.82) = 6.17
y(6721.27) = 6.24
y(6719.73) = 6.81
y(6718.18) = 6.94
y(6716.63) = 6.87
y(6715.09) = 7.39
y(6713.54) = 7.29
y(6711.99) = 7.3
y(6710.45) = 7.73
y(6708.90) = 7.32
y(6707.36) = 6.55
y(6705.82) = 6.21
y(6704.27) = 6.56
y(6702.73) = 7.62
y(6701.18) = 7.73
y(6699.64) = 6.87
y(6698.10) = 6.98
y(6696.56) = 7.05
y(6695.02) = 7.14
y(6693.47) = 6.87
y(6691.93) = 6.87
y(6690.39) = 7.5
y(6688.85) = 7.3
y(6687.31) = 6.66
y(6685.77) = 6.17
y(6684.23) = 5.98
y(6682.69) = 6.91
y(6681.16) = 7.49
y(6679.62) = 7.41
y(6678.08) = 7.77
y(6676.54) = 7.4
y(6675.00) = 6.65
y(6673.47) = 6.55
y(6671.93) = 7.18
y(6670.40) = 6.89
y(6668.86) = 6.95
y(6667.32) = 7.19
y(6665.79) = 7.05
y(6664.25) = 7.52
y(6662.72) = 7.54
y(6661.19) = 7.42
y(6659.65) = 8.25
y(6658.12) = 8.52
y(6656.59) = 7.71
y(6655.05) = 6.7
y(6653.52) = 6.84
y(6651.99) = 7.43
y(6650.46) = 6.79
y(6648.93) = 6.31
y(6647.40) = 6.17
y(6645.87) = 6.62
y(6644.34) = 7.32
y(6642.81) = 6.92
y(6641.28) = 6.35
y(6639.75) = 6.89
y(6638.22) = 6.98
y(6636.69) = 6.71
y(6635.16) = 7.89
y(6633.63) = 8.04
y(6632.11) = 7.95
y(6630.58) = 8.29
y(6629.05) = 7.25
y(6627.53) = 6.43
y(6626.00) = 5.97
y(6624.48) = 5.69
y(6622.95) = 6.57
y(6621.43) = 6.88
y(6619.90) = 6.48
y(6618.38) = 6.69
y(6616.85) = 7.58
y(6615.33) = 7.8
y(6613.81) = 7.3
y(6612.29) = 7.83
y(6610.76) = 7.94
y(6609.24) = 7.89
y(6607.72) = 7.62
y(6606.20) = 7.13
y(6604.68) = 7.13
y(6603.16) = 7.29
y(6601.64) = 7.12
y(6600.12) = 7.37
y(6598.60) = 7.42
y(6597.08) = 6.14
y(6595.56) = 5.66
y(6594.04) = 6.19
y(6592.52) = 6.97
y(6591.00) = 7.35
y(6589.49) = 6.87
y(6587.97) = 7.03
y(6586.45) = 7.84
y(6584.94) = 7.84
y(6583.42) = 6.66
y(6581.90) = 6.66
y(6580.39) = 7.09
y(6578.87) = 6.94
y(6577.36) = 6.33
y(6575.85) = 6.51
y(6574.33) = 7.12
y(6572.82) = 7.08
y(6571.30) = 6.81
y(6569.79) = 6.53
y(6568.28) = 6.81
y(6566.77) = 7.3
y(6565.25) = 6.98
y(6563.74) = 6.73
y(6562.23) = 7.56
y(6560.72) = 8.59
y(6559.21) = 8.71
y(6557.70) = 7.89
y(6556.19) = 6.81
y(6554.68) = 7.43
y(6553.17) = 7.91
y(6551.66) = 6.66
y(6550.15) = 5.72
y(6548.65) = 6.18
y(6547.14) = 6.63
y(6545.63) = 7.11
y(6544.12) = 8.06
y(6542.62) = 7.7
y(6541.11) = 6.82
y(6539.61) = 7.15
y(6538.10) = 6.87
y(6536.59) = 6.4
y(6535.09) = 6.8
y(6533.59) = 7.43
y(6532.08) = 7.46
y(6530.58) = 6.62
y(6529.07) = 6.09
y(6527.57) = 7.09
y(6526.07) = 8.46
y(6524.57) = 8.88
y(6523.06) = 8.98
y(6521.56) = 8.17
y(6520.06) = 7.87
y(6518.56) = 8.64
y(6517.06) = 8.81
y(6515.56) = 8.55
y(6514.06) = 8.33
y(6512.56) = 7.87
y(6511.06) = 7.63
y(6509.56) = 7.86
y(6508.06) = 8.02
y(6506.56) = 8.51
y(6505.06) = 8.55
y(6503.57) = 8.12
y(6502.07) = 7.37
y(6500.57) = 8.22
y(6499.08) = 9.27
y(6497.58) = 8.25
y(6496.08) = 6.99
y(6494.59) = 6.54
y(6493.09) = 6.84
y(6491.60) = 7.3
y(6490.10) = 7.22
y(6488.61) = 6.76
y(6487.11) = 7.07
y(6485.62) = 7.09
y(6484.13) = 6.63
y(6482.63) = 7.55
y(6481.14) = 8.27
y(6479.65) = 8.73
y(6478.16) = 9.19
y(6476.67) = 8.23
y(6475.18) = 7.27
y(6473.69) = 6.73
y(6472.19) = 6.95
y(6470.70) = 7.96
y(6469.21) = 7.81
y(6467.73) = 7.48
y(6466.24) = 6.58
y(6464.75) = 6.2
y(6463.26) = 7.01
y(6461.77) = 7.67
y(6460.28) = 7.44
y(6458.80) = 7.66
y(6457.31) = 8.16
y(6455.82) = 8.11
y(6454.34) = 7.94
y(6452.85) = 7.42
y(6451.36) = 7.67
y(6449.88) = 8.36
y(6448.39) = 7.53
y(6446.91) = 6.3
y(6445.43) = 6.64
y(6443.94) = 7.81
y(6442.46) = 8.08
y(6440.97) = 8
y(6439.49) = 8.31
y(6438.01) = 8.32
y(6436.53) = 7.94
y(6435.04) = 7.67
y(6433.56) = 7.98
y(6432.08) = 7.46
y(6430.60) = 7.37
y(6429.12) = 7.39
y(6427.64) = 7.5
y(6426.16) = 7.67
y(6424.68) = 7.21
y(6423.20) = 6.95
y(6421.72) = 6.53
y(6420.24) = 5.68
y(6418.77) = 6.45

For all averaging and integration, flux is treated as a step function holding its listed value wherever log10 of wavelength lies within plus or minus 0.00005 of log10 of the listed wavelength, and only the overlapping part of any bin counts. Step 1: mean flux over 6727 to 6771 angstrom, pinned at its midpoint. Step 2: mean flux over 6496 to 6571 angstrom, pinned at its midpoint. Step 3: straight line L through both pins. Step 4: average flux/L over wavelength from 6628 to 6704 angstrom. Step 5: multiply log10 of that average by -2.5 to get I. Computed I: 0.15 mag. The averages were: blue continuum 7.59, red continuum 8.54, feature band 7.15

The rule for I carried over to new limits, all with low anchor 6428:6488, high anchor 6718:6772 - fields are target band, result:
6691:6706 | 0.16 mag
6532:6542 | 0.12 mag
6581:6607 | 0.13 mag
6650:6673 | 0.10 mag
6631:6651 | 0.14 mag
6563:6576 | 0.14 mag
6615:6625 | 0.17 mag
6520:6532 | 0.00 mag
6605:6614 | 0.04 mag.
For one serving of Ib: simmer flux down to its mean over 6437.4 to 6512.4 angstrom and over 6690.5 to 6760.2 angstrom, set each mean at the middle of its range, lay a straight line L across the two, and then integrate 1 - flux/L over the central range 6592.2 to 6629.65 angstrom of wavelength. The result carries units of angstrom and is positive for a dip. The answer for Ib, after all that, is 4.39 angstrom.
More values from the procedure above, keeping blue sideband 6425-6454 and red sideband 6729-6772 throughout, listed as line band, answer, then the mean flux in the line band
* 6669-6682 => 1.9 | 7.16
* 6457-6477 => 1.0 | 7.33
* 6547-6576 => 3.3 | 7.12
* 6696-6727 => 5.4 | 7.01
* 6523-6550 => 2.6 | 7.18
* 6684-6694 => 1.9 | 6.8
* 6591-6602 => 1.9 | 6.72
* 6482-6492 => 0.9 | 7.07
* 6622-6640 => 2.6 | 7.06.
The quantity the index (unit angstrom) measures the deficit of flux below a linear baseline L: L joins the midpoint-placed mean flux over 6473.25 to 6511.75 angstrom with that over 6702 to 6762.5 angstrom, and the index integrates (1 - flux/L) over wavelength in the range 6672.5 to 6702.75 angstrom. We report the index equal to 4.0 angstrom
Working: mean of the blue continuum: 7.71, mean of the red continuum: 8.19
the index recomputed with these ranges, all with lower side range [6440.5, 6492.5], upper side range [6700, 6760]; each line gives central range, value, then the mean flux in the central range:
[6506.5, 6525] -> -1.6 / 8.3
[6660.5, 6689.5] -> 3.9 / 7.05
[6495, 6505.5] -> -0.6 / 8.05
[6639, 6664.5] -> 3.0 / 7.13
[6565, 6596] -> 3.8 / 6.89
